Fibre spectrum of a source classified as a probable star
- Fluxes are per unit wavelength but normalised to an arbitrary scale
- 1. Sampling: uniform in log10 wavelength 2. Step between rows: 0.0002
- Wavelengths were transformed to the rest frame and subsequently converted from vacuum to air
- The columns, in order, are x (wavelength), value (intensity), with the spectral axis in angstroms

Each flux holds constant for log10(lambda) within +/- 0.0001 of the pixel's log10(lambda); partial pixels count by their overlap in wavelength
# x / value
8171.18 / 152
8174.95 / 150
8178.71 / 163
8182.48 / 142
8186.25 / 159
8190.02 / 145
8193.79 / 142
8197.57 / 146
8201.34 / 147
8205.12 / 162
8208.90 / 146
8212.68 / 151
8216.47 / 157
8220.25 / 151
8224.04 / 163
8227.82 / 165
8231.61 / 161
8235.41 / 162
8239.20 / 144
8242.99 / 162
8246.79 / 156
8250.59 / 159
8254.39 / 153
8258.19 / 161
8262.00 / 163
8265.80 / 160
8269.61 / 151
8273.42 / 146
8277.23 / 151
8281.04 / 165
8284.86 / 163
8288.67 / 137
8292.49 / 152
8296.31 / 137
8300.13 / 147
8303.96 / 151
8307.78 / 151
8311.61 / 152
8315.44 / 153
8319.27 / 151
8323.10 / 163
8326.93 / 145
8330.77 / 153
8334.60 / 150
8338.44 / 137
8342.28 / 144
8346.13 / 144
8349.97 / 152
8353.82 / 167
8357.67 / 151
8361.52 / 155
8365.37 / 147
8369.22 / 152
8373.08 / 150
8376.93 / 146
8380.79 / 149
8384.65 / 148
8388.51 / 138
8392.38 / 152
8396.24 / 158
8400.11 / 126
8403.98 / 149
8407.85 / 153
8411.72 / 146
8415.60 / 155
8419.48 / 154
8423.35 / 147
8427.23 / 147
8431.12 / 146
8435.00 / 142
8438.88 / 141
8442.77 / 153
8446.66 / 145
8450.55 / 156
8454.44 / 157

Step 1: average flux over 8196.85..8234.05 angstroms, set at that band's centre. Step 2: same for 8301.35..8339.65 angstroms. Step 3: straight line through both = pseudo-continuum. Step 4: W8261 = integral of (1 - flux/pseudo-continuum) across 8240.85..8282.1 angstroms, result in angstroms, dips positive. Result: -0.93 angstroms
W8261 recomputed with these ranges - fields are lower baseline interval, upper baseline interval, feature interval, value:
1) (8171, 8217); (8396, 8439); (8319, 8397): -1.1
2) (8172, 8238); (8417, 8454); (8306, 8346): 0.3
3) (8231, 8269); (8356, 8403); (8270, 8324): 1.0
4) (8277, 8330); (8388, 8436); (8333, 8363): 0.0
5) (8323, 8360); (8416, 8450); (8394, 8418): 0.1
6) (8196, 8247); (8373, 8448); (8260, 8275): -0.2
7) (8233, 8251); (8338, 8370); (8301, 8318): 0.2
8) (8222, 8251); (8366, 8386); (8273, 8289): 0.1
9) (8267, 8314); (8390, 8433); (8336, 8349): 0.6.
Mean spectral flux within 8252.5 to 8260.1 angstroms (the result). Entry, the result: 157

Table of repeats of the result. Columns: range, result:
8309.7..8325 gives 155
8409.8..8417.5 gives 150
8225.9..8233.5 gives 163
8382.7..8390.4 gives 143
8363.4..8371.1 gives 150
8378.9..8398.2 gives 149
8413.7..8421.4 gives 154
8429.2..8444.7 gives 146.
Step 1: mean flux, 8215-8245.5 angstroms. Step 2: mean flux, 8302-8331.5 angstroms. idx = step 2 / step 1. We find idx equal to 1.0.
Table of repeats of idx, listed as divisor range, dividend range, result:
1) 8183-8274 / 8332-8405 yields 0.96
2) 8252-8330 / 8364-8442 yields 0.97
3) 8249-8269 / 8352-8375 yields 0.97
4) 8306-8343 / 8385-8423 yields 0.99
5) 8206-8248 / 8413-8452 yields 0.95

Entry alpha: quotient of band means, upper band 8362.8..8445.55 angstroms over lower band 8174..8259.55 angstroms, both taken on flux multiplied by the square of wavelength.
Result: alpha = 1.0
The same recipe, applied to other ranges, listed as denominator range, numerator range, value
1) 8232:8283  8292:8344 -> 0.97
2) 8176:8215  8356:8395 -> 1.03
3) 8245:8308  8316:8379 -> 1.00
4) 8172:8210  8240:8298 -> 1.05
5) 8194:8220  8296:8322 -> 1.02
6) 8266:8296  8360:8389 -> 1.00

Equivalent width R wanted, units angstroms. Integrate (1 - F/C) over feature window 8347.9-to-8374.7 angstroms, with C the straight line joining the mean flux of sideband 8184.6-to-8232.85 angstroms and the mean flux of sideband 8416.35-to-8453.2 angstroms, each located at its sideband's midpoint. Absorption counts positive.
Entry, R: -0.6 angstroms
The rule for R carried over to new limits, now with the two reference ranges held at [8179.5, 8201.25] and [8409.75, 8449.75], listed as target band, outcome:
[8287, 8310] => 0.27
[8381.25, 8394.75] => 0.10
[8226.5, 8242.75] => -1.15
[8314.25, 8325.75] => -0.58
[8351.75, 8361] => -0.66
